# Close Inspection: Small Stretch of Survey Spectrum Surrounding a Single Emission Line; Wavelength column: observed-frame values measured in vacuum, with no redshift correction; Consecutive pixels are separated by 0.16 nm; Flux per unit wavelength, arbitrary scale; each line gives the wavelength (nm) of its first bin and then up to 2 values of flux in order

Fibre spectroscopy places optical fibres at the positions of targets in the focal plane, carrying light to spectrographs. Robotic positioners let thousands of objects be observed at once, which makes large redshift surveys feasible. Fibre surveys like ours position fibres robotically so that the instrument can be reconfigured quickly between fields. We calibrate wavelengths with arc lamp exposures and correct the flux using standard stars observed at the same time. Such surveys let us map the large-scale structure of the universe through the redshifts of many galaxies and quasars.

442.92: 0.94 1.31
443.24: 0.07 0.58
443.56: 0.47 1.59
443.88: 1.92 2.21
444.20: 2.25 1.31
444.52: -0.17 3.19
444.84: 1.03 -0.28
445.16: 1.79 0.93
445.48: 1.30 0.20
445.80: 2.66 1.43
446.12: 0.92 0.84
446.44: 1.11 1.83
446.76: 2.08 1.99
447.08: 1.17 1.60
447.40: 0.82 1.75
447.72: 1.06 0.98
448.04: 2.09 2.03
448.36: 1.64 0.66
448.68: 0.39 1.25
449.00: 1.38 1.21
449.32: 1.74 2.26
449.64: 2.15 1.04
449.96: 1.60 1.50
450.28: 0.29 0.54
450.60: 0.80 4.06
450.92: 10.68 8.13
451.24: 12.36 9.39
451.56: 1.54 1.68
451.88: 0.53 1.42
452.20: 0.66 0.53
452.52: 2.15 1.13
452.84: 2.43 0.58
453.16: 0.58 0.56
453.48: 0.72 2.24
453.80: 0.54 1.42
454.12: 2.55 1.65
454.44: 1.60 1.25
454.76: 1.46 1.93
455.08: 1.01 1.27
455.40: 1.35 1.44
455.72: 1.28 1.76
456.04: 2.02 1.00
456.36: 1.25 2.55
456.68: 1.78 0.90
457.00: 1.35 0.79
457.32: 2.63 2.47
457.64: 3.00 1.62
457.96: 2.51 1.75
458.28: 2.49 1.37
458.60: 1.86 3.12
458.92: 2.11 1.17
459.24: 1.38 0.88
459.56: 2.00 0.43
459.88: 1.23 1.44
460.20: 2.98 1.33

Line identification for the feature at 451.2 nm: [O II]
